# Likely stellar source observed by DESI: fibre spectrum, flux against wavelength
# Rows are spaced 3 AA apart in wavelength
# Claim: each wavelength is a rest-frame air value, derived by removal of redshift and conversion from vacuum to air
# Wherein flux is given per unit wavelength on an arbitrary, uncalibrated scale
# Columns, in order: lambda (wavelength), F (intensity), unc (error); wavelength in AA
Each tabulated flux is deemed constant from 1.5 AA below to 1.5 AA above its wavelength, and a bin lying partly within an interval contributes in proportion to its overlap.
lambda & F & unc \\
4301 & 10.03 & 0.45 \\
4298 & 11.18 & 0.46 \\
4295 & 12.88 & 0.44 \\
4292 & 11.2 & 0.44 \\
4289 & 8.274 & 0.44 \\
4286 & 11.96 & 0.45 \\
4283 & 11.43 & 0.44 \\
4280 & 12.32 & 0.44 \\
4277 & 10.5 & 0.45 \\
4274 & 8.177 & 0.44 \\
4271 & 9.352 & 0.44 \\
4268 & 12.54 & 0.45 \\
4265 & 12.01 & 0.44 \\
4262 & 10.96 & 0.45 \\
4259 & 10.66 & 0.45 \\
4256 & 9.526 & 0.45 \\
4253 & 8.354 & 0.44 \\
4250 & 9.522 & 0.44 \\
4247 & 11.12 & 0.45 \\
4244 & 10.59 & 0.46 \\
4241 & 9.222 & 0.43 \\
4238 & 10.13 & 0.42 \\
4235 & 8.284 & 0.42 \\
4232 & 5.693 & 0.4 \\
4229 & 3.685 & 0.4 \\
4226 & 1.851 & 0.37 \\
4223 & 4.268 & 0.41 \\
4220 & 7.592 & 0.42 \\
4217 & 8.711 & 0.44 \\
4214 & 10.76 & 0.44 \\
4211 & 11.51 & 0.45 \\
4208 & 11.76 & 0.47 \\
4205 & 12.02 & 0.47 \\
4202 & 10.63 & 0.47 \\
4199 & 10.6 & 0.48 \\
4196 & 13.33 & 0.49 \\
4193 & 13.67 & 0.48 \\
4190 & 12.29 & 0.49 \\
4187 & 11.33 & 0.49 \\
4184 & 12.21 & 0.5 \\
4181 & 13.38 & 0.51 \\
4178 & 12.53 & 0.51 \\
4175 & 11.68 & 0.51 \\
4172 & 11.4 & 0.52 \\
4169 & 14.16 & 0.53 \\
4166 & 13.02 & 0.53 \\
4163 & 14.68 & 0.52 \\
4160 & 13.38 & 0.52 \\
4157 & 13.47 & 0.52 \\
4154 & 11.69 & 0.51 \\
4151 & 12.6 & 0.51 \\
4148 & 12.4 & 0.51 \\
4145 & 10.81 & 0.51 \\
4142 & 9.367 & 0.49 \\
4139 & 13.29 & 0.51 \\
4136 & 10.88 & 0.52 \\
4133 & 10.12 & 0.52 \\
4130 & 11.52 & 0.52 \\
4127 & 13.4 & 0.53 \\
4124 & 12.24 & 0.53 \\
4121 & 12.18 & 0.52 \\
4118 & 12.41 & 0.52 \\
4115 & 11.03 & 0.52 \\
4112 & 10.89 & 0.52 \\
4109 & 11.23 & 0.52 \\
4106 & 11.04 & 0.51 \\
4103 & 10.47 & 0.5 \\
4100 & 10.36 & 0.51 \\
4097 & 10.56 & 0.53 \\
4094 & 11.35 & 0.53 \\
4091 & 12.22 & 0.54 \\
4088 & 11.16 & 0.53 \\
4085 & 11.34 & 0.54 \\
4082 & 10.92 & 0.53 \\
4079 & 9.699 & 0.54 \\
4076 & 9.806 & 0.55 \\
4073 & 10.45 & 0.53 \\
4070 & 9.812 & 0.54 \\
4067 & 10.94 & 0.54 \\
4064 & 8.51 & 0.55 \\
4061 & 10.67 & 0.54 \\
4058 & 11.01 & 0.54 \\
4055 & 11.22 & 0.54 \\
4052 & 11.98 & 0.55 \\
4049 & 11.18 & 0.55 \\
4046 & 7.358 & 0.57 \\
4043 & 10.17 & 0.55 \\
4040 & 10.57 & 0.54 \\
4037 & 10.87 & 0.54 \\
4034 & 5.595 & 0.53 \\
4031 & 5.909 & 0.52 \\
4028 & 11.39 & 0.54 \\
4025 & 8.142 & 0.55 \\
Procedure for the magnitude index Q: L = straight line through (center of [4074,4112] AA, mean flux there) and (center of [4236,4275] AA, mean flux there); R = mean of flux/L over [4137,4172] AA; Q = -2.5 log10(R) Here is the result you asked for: -0.18 mag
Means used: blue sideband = 10.8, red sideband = 10.2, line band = 12.5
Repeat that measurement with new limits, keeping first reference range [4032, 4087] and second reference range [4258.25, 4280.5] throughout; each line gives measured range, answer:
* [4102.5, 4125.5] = -0.12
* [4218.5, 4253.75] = 0.38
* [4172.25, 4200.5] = -0.17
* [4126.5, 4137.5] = -0.10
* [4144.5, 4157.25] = -0.17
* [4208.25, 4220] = 0.05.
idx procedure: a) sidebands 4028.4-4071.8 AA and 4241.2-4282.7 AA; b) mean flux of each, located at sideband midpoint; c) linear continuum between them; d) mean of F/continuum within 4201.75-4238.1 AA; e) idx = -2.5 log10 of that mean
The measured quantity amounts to 0.26 mag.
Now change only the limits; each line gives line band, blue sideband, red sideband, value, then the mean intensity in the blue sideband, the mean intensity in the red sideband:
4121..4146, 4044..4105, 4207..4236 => -0.24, 10.6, 7.32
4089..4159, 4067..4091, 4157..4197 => 0.01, 10.6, 12.9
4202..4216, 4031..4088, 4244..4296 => -0.09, 10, 10.6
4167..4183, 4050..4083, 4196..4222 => -0.20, 10.5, 10.5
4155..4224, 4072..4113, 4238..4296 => -0.10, 10.8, 10.5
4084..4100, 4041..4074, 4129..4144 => -0.06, 10.3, 11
